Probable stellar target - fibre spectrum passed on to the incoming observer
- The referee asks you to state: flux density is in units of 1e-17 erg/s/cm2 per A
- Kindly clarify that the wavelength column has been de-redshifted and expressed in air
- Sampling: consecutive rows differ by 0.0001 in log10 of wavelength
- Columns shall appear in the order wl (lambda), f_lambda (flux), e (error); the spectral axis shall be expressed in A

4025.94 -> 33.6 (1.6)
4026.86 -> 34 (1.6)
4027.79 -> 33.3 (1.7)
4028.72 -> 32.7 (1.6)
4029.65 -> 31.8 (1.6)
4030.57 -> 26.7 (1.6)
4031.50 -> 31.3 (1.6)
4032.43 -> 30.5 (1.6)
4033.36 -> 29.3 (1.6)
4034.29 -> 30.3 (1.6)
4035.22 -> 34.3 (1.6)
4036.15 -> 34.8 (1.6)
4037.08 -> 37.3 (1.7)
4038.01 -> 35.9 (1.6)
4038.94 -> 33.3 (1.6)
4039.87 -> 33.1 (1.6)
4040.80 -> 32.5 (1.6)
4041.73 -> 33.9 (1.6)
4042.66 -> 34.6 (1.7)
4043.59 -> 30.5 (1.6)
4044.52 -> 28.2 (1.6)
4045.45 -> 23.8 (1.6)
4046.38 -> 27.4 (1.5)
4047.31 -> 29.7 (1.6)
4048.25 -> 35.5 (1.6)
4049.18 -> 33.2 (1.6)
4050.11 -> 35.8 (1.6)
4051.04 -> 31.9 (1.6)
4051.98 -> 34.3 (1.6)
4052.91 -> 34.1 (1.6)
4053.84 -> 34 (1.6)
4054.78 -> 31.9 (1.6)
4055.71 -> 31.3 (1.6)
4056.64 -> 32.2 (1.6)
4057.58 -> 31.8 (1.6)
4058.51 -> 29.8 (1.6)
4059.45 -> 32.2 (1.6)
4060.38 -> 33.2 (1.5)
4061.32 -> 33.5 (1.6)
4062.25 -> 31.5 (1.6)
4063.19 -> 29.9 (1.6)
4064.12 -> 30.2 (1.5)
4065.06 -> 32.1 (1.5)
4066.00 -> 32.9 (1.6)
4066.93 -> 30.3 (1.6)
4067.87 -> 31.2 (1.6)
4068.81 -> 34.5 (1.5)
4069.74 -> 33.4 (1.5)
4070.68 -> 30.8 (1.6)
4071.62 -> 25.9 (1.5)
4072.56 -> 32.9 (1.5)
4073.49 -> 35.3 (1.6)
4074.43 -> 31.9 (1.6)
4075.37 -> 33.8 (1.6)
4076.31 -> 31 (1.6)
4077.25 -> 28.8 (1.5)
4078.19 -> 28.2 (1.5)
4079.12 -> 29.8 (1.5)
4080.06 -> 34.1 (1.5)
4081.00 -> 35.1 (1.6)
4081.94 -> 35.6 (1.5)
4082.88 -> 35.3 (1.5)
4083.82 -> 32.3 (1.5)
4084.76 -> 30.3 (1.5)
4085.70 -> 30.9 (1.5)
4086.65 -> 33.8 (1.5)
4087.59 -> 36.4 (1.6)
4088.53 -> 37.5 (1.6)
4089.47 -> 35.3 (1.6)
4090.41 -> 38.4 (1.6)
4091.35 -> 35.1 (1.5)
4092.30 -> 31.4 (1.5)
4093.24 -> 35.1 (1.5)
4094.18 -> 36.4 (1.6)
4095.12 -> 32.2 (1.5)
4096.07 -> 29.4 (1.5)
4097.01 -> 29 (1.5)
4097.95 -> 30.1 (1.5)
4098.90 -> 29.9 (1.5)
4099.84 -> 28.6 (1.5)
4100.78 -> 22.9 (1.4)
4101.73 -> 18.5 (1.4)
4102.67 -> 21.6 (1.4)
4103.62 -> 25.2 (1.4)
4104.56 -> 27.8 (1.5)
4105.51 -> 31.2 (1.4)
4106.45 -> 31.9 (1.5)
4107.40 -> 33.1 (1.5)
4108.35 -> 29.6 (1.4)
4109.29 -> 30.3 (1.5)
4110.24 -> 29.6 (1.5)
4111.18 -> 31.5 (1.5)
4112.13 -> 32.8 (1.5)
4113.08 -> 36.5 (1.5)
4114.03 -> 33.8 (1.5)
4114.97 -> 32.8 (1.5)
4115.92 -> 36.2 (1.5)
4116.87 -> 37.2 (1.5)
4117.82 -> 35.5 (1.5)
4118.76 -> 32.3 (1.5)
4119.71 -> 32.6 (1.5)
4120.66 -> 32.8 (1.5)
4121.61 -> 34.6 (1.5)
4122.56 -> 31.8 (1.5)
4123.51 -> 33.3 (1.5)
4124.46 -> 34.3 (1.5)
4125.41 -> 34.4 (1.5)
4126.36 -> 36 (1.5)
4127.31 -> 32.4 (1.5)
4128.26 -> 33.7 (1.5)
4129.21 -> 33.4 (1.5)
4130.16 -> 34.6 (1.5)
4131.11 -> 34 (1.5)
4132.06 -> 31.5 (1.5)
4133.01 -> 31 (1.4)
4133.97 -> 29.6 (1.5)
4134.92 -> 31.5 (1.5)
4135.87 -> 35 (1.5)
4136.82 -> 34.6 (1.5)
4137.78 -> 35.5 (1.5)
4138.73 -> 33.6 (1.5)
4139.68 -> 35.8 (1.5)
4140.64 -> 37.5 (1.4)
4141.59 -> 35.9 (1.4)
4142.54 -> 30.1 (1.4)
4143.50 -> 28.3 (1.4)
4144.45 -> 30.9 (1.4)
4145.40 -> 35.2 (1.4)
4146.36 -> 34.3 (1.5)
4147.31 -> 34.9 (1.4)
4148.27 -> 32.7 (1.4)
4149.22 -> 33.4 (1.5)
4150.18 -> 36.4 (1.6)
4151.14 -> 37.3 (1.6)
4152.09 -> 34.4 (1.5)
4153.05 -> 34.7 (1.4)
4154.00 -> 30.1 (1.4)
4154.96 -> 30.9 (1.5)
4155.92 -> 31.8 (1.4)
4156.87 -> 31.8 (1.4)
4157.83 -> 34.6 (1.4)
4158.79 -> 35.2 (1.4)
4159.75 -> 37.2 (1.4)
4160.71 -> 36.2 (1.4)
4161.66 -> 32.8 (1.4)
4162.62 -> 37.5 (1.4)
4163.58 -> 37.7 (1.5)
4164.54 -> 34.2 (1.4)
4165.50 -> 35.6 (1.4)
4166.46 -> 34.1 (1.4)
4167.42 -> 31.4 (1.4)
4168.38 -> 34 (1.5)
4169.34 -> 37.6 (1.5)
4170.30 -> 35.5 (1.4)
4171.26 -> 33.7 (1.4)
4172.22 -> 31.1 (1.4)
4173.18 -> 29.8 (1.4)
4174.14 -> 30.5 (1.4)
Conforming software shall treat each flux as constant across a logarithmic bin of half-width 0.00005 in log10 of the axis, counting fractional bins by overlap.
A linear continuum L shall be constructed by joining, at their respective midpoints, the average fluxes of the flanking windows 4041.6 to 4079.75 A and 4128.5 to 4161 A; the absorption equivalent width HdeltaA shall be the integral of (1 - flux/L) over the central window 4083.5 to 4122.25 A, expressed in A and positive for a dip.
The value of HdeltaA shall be 1.0 A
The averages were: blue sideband 31.6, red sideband 33.6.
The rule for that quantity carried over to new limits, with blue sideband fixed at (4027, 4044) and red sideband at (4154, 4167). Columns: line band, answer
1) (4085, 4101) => 0.4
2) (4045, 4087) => 1.4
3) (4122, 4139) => 0.3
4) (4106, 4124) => 0.4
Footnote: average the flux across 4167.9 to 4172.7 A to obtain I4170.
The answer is 34.4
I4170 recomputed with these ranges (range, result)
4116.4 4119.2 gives 35.1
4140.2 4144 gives 32.9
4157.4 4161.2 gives 35.8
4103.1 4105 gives 26.4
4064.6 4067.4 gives 31.8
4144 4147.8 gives 33.8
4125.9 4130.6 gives 34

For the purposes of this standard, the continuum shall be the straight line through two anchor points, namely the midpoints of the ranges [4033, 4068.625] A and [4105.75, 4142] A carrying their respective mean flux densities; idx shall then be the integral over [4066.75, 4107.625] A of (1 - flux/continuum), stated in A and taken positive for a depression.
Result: 1.74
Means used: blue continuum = 32.2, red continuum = 33.5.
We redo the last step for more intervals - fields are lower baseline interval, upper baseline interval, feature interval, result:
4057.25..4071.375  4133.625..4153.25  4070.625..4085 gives 0.0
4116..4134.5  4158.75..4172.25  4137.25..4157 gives 0.4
